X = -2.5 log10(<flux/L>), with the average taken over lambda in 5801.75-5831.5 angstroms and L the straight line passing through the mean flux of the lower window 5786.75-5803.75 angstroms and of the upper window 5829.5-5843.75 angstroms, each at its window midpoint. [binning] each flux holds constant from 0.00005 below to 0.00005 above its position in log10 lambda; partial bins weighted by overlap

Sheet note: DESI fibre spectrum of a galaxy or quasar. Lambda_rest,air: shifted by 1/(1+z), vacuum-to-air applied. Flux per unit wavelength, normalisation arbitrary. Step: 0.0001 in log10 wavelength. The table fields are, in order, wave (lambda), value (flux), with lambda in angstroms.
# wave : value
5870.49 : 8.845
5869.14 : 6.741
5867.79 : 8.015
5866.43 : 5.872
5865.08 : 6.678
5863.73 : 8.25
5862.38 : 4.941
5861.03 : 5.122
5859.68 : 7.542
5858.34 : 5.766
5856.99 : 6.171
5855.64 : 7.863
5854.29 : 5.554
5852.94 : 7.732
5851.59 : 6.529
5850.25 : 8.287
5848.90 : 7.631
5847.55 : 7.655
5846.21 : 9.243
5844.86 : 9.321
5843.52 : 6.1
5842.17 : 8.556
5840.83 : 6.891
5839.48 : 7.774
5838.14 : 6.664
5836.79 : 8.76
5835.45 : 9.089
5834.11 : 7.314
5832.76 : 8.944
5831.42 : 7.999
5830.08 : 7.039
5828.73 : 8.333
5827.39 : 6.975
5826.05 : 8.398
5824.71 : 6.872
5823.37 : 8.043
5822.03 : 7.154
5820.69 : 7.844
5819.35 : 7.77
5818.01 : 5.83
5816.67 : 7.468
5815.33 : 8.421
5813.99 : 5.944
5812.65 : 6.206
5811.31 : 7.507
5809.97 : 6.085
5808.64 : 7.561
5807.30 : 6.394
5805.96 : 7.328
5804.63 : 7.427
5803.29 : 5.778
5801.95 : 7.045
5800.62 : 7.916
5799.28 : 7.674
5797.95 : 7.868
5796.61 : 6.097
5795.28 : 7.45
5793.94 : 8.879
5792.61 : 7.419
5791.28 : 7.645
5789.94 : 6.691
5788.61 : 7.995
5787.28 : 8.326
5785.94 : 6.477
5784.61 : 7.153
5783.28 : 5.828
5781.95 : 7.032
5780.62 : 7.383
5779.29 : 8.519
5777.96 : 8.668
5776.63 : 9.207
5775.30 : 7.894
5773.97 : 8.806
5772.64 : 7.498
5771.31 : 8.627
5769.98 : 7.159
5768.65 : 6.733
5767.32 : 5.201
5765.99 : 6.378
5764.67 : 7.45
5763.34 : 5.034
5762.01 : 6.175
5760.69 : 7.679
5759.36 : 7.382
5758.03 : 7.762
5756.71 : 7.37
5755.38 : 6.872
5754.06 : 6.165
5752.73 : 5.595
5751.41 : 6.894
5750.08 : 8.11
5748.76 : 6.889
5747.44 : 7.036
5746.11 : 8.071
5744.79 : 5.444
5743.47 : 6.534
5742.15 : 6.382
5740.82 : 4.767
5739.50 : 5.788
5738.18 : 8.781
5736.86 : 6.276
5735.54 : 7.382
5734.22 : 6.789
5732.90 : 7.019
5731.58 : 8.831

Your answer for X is 0.07 mag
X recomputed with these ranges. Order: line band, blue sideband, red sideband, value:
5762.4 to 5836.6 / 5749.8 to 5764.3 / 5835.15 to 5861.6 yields -0.046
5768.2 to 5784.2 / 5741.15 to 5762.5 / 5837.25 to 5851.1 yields -0.097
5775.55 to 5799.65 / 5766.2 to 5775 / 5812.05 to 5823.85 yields -0.047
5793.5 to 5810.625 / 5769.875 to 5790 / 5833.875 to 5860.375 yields 0.074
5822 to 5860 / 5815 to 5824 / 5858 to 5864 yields -0.117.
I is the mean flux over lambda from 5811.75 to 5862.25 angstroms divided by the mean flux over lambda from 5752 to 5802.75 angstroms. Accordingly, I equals 1.02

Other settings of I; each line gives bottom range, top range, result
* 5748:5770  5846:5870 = 1.03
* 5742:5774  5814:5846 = 1.12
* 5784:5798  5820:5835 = 1.04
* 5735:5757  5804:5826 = 1.07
